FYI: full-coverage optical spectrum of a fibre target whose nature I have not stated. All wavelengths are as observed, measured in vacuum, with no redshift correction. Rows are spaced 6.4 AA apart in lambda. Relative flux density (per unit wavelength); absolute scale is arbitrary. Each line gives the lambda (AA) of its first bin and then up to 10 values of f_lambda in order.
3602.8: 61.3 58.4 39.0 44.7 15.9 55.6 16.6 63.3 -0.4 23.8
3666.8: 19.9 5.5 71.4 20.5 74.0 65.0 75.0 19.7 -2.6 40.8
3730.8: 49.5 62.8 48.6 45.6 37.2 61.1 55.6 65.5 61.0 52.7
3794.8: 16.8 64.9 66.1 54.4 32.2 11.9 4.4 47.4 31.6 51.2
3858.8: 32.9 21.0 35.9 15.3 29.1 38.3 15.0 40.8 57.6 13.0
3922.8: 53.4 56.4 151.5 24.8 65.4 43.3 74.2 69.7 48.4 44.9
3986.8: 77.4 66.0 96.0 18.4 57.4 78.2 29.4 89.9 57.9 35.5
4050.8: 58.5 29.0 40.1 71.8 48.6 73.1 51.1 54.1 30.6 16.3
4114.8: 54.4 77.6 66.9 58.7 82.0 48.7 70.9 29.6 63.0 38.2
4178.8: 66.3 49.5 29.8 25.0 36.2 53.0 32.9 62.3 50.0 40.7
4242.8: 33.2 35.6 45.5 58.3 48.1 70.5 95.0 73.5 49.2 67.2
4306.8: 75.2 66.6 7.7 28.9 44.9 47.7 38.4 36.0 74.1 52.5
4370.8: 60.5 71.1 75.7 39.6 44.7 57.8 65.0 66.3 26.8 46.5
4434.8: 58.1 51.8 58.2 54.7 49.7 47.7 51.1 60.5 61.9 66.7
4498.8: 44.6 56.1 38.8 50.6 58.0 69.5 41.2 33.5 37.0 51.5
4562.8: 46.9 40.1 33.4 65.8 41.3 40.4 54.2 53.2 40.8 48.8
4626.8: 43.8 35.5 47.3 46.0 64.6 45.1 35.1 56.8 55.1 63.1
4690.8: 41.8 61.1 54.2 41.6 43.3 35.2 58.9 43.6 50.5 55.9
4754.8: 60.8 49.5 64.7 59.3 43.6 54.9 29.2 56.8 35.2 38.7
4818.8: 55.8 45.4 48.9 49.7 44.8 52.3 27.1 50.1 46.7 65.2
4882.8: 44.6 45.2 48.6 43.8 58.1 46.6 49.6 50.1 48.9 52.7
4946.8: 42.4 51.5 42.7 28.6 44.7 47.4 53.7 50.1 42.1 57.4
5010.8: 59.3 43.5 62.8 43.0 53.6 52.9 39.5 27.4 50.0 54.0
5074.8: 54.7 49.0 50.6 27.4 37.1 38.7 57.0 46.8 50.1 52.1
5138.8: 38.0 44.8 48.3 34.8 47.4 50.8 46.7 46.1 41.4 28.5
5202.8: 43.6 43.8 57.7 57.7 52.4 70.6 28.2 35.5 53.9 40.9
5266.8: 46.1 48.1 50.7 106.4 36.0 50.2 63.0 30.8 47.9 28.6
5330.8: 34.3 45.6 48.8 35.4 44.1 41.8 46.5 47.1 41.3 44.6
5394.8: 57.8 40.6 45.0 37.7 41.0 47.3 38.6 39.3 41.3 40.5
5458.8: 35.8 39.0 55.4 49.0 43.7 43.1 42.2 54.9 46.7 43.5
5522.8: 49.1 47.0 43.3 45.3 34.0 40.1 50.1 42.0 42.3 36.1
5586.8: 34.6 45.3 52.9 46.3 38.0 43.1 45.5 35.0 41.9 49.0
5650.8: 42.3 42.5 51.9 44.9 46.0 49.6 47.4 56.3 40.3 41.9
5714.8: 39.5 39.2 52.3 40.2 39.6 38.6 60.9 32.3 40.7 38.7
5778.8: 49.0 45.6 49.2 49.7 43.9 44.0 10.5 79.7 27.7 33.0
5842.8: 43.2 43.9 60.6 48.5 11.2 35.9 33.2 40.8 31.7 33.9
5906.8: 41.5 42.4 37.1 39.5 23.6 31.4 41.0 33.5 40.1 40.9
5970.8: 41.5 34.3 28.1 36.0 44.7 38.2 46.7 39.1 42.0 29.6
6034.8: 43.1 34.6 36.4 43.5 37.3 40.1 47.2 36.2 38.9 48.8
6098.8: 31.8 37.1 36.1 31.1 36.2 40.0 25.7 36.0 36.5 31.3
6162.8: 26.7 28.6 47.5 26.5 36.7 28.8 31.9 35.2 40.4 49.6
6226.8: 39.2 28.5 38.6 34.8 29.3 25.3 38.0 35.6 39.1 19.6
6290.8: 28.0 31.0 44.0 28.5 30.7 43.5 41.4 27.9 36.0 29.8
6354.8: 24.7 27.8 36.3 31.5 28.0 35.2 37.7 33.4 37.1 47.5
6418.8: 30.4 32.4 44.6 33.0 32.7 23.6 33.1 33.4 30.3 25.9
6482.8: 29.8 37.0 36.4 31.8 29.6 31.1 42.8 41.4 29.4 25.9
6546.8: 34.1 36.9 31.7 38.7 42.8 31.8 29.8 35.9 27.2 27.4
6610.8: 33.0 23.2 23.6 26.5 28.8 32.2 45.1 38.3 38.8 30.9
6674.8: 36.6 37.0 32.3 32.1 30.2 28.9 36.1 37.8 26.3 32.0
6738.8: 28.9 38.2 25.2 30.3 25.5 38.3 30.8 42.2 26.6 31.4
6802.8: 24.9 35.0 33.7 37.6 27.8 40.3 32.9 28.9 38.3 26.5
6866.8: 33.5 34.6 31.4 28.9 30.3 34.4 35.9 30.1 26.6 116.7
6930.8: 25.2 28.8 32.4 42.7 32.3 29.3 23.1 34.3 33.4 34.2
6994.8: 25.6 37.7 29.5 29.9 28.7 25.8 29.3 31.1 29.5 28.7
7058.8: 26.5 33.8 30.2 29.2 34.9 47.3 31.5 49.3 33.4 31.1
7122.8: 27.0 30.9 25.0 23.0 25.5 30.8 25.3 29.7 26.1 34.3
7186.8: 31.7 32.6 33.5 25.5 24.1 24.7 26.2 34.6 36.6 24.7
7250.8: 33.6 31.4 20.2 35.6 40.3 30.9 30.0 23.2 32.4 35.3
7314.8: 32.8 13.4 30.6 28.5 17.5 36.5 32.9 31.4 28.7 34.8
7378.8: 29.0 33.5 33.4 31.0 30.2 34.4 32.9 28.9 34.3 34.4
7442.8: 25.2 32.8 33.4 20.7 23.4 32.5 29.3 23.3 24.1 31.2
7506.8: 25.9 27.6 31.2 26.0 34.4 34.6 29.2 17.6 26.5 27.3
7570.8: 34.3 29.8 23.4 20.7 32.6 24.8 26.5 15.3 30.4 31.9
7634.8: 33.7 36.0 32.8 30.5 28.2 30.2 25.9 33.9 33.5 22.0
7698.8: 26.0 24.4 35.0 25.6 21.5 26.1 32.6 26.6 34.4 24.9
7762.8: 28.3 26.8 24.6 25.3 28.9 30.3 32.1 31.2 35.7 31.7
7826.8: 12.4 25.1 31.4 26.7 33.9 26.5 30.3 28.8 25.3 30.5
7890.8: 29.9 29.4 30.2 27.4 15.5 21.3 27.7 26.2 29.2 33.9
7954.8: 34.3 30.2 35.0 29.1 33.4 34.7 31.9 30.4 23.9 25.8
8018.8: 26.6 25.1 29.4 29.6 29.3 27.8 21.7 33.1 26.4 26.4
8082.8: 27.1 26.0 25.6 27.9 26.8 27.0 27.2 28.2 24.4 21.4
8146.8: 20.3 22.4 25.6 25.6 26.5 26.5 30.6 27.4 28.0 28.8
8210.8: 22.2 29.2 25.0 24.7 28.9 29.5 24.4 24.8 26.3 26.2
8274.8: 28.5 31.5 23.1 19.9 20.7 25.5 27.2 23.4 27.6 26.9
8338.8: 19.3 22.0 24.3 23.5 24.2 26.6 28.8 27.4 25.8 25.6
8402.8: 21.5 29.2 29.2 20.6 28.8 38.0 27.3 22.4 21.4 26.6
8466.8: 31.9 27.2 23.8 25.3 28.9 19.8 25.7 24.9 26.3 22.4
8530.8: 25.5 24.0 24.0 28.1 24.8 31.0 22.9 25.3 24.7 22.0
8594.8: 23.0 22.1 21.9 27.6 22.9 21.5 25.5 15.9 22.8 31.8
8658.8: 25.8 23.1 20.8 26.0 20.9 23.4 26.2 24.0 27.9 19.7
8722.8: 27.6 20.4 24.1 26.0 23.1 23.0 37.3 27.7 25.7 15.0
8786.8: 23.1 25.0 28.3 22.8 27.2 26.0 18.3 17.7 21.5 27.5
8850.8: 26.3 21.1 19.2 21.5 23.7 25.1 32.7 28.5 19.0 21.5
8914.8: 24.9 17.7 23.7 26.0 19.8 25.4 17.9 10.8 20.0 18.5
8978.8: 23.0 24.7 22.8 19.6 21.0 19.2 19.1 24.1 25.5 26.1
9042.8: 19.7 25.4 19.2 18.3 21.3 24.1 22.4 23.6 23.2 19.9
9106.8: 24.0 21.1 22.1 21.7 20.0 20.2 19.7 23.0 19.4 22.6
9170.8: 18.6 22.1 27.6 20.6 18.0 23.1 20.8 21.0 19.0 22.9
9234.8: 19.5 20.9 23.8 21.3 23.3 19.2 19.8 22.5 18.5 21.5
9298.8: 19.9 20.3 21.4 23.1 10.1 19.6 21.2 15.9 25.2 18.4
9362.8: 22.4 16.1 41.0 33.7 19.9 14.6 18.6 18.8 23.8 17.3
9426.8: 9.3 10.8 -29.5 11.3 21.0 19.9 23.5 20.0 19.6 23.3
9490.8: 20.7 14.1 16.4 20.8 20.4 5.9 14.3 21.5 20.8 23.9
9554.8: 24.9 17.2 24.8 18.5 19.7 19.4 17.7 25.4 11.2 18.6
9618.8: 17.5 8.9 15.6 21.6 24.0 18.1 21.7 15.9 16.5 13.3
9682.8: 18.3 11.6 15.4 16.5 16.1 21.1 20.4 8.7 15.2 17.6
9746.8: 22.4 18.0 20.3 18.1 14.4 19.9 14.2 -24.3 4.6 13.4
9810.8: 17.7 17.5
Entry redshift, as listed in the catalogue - 0.055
